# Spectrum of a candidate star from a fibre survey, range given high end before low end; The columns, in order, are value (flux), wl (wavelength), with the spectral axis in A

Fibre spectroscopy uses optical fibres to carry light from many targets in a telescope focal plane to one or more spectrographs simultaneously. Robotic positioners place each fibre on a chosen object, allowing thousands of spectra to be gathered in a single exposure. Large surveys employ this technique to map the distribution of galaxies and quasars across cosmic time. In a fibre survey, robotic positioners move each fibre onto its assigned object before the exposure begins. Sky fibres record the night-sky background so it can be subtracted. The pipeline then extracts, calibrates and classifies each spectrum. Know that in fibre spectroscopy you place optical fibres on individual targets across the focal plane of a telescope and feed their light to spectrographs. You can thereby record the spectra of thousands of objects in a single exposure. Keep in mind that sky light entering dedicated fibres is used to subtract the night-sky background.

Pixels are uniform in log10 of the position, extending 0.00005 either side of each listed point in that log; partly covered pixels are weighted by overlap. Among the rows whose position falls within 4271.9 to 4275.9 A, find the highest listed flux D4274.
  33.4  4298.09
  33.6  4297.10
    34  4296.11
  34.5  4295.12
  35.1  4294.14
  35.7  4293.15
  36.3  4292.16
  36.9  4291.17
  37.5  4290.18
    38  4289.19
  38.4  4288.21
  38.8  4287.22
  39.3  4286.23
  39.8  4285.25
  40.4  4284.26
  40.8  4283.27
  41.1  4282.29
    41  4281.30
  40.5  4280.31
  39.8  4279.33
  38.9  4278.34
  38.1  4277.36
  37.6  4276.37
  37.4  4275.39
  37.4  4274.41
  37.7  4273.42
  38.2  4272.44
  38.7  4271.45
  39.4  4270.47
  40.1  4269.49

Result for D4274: 38.2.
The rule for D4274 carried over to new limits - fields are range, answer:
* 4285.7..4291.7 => 39.3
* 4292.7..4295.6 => 35.7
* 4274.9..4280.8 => 40.5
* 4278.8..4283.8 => 41.1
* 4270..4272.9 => 39.4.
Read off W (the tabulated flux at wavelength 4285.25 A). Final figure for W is 39.8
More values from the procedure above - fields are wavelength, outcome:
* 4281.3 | 41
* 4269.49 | 40.1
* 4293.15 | 35.7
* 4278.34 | 38.9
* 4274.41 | 37.4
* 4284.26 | 40.4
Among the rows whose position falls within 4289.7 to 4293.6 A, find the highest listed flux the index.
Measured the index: 37.5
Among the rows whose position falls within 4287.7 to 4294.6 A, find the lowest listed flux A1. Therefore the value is 35.1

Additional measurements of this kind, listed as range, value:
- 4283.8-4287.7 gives 38.8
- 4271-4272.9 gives 38.2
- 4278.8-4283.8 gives 39.8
